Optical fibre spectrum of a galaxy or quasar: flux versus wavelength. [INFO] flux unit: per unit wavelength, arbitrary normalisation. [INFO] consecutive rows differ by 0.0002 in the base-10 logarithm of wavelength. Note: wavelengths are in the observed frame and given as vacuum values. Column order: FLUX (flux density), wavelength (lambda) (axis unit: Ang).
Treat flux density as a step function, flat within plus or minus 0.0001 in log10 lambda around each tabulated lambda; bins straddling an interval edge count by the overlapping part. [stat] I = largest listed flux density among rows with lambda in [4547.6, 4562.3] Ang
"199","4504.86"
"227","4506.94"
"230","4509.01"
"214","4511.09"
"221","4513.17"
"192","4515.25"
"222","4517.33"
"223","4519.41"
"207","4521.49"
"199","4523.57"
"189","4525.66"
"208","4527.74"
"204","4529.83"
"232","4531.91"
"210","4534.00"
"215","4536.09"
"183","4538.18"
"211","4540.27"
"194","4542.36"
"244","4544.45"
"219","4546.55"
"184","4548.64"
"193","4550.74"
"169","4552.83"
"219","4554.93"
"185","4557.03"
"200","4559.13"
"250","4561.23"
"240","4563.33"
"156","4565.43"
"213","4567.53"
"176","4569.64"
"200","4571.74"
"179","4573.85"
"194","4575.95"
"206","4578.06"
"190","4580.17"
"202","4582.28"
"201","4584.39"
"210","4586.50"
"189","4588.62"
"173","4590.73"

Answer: 250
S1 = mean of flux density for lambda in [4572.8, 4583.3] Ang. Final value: 194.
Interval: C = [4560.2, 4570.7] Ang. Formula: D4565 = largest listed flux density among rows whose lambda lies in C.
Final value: 250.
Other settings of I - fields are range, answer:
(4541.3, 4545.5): 244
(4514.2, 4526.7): 223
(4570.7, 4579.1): 206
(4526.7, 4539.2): 232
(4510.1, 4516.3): 221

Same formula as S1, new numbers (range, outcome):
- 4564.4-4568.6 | 184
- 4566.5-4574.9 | 192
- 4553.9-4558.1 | 202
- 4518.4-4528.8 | 205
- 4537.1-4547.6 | 210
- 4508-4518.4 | 216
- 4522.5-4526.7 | 194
